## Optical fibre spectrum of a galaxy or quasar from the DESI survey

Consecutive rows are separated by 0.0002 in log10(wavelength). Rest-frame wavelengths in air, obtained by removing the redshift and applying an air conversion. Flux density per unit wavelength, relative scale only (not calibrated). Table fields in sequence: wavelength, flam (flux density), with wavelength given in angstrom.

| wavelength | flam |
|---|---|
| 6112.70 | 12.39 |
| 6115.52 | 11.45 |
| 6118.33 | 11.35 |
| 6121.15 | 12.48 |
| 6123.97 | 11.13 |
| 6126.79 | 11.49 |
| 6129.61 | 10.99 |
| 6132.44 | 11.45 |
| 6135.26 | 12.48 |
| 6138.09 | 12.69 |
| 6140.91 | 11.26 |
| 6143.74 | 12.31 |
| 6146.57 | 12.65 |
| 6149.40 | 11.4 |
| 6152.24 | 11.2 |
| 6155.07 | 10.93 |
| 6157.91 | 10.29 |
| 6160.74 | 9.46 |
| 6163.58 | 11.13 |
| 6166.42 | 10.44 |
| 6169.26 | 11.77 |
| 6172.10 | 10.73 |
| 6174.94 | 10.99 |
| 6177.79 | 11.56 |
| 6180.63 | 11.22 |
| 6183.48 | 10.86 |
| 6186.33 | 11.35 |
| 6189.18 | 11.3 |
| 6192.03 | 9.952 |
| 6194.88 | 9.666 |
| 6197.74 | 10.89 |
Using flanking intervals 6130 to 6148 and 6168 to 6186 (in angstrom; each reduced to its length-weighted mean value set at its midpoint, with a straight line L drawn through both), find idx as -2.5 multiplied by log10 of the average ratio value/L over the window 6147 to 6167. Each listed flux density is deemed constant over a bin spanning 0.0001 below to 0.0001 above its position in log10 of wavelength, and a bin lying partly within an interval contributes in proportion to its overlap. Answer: 0.084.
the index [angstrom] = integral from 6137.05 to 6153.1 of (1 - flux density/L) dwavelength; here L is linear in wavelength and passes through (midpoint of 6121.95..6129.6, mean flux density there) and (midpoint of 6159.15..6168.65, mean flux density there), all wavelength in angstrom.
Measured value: -1.5 angstrom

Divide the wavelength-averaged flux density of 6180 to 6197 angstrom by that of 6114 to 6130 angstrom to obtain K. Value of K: 0.9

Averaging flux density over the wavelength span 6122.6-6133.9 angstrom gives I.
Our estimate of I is 11.3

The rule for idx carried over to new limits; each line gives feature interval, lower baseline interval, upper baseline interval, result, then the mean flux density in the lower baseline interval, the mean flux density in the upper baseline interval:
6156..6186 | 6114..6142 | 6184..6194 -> 0.02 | 11.7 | 10.8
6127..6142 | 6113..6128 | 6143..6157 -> -0.01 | 11.6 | 11.6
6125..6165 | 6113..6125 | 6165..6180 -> 0.00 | 11.7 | 11.1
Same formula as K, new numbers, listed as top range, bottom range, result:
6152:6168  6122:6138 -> 0.91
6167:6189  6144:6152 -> 0.94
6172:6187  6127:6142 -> 0.95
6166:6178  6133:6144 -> 0.92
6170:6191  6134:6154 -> 0.93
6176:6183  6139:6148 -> 0.93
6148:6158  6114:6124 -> 0.94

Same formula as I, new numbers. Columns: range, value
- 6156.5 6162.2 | 9.89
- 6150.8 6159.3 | 10.8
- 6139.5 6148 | 12.1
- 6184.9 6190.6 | 11.3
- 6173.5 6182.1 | 11.3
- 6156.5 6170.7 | 10.6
